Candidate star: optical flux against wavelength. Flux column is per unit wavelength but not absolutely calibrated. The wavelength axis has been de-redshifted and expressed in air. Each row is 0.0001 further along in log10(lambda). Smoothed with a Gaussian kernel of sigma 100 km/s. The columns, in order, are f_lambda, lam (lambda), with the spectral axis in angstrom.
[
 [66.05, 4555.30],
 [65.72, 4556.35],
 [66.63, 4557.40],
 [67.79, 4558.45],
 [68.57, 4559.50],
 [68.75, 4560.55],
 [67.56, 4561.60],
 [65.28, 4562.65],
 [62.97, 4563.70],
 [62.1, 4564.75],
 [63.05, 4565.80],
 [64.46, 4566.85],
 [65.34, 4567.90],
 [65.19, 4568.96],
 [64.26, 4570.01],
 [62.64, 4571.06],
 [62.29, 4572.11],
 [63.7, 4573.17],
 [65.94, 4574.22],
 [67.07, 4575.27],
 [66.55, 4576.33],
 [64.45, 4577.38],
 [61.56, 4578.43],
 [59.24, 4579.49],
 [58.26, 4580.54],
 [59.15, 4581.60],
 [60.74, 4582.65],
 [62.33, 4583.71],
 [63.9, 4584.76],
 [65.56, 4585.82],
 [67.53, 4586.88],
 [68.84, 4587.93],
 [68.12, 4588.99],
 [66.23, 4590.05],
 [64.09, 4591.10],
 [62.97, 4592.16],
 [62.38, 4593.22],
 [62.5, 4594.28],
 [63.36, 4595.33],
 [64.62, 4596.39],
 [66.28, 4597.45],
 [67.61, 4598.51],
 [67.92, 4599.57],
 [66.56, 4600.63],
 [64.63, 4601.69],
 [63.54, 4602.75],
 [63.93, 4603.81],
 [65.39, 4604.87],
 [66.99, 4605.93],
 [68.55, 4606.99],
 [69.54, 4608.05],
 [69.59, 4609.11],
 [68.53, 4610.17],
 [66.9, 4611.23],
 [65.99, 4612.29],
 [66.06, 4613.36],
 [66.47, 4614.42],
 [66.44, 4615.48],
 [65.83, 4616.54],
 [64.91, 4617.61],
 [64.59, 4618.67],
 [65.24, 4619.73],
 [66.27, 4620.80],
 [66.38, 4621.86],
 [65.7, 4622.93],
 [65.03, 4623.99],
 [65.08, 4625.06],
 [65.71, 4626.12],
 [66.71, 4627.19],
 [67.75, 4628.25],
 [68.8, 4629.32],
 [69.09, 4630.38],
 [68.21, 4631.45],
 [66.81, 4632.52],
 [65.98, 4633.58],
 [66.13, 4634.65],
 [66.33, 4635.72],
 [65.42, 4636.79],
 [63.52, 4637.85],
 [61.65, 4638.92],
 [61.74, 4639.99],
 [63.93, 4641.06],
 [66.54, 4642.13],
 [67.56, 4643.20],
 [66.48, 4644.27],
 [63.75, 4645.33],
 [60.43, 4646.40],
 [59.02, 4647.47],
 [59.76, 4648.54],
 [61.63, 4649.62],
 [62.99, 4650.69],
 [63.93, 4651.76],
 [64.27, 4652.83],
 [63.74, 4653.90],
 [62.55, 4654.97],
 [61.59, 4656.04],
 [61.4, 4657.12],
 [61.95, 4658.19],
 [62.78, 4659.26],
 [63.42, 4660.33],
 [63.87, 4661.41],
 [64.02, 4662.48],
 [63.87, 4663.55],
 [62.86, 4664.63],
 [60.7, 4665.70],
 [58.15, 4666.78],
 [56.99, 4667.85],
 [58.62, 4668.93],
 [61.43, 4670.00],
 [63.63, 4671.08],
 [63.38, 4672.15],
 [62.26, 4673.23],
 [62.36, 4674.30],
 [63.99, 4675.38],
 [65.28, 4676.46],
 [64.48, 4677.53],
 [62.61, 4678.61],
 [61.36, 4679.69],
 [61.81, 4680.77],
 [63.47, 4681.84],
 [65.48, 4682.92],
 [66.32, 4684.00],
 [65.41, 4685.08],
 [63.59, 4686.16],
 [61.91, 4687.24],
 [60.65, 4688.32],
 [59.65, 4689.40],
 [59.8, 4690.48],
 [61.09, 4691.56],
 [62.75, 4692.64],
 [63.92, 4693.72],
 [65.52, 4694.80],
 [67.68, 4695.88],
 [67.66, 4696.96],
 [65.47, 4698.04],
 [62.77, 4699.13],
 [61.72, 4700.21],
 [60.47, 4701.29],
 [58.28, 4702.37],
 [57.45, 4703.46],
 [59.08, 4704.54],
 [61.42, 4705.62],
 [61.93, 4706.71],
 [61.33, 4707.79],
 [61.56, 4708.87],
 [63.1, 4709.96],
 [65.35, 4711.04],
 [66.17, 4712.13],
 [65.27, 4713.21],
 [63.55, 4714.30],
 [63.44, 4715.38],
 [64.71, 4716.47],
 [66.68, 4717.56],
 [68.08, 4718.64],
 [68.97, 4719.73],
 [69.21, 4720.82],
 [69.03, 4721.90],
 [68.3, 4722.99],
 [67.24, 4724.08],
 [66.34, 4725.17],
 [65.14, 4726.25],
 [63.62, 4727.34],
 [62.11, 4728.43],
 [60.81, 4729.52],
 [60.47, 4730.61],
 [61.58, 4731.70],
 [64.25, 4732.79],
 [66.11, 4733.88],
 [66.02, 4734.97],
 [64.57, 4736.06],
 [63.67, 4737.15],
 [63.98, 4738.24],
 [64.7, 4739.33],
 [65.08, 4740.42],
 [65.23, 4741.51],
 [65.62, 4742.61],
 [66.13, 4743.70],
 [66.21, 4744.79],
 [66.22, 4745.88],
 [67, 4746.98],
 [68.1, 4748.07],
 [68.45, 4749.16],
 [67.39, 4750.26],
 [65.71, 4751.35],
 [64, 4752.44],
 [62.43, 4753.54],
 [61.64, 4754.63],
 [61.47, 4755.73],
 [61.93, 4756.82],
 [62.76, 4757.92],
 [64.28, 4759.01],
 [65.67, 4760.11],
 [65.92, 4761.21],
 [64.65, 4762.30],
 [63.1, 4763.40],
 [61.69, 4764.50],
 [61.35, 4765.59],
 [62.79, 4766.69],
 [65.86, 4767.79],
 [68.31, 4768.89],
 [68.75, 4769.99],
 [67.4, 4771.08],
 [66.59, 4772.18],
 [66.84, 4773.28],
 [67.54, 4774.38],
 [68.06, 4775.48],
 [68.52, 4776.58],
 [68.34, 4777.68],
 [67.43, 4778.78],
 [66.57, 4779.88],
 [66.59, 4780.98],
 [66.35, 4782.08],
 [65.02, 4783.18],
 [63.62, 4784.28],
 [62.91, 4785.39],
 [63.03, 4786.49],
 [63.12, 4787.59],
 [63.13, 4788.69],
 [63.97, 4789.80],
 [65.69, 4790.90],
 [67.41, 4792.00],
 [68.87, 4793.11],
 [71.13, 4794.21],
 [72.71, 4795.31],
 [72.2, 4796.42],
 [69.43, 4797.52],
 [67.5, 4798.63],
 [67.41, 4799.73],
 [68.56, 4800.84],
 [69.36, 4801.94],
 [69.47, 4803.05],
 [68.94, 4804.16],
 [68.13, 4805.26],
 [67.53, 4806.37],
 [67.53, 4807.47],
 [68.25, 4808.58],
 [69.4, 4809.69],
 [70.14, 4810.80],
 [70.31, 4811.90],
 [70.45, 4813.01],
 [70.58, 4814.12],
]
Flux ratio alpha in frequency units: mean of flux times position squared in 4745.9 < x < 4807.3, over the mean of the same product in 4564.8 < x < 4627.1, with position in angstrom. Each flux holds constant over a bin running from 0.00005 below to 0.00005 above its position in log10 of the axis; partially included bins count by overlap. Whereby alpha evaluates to 1.1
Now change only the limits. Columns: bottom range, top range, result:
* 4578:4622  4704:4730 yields 1.04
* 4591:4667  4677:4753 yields 1.03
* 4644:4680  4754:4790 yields 1.09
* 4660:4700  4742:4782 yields 1.08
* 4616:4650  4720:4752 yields 1.05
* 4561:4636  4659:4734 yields 1.01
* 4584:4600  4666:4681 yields 0.98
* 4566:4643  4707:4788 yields 1.06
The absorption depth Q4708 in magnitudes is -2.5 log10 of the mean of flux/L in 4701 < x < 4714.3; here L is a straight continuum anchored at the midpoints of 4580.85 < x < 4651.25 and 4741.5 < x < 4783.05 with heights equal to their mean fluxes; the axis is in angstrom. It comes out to 0.06 mag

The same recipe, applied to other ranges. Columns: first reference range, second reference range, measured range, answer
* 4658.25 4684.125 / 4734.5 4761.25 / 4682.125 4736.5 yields 0.00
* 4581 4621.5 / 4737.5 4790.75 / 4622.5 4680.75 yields 0.03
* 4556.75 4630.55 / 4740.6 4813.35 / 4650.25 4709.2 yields 0.06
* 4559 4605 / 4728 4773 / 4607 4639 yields -0.03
